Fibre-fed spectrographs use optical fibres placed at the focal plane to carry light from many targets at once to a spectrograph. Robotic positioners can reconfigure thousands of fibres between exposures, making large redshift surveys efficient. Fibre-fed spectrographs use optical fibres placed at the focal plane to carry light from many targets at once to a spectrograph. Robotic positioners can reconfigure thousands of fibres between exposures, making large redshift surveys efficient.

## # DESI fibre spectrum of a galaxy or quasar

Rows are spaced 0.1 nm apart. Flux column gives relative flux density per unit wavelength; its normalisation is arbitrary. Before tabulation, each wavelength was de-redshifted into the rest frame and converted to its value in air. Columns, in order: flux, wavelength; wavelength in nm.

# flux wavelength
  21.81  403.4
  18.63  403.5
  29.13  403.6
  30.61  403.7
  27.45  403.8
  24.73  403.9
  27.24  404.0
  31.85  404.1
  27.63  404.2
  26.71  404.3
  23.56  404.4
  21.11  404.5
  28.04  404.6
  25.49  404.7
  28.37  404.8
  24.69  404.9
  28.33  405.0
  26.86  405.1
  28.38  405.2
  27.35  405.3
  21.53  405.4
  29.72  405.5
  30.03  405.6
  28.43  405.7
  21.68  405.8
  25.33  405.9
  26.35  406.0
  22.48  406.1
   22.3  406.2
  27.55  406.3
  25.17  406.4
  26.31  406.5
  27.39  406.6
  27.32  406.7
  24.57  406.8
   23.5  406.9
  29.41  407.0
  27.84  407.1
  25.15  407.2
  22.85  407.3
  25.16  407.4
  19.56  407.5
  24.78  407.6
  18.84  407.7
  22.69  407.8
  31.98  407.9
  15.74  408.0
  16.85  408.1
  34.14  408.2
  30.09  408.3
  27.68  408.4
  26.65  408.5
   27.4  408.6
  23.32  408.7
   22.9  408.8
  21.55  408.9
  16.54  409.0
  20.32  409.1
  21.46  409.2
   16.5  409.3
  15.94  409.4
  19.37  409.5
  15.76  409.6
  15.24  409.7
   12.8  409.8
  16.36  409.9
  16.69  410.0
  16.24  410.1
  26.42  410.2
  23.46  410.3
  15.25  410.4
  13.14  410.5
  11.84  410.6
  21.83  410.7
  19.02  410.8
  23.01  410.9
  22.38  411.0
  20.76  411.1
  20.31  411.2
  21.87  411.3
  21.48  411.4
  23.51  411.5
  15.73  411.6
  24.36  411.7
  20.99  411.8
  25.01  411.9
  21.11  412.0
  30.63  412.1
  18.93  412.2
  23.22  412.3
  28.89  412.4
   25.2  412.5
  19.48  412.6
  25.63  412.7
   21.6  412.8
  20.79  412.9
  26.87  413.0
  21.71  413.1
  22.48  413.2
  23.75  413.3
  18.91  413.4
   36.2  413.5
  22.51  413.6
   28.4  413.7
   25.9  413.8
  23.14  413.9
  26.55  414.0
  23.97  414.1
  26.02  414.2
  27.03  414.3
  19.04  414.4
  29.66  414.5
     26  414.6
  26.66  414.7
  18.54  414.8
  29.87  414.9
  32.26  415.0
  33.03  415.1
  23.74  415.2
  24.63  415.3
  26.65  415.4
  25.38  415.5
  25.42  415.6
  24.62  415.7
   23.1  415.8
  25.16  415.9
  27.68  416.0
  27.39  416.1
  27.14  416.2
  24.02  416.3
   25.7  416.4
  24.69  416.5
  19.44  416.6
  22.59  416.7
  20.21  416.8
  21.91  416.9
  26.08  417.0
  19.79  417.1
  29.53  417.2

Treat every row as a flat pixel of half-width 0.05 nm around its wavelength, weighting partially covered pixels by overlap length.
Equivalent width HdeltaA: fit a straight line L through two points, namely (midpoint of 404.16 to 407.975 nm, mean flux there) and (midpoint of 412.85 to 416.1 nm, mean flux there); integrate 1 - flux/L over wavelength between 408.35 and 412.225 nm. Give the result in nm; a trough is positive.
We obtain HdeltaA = 0.786 nm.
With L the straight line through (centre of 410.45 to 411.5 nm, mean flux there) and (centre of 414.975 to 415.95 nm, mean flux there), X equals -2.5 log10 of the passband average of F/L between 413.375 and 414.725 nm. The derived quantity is -0.07 mag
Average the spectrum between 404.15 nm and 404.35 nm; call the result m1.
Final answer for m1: 27.2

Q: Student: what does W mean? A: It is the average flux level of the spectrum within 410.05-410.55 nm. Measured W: 18.9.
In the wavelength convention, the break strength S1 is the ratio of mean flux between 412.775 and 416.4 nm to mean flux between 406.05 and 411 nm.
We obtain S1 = 1.2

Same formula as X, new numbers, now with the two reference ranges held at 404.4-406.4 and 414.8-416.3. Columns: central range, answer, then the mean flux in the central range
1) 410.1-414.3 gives 0.160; 22.7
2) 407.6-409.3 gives 0.115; 23.5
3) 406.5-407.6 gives 0.030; 25.3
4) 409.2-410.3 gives 0.430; 17.6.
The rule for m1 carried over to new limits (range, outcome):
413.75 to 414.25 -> 25.1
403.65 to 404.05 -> 27.5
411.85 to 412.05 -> 23.1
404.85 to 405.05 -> 26.5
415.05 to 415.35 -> 27.1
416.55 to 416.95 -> 21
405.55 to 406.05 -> 26.4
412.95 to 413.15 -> 24.3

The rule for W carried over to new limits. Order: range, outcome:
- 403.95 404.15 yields 29.5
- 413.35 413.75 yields 26.5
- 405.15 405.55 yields 26.7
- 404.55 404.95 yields 26.6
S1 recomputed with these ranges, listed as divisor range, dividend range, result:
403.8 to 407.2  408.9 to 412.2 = 0.74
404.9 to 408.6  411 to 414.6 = 0.93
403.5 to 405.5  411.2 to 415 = 0.91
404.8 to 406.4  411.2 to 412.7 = 0.88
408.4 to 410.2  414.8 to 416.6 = 1.33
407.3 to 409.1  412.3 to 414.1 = 1.03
